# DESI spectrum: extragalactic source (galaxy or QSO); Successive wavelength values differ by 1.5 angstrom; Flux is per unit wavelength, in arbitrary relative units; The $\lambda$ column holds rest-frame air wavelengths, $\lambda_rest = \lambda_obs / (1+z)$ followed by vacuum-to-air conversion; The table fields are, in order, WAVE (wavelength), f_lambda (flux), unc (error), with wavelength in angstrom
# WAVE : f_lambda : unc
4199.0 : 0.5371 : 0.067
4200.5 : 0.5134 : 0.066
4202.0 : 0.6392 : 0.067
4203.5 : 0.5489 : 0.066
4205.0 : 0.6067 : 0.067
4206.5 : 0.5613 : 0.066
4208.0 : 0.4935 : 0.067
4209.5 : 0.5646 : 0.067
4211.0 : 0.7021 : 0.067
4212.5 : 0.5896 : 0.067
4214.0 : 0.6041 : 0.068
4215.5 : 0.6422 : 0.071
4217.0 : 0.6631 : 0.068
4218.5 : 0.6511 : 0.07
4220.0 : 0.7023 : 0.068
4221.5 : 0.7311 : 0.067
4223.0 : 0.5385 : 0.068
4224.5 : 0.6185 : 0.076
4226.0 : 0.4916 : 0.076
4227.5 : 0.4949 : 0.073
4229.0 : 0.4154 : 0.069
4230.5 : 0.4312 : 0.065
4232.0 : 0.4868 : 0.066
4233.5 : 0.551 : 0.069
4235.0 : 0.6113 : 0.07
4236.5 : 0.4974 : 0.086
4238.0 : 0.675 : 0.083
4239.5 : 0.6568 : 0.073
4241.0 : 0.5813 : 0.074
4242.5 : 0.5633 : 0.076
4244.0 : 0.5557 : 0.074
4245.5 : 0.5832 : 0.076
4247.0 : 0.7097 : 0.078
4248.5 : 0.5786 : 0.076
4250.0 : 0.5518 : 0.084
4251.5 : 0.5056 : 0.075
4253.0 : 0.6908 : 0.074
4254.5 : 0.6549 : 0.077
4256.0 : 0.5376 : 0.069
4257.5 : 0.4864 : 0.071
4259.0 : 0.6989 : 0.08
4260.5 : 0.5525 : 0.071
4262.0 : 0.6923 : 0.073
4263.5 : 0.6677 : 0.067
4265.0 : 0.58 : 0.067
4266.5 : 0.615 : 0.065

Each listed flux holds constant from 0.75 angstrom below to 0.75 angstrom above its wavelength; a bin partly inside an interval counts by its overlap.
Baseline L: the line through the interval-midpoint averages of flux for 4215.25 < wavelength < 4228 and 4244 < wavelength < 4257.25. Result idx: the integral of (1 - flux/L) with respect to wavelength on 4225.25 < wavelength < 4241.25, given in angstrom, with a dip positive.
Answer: 1.92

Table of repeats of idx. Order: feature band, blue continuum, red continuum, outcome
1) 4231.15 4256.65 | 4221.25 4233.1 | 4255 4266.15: -1.2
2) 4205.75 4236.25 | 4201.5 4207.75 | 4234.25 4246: 0.4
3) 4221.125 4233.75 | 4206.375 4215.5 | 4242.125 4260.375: 1.5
